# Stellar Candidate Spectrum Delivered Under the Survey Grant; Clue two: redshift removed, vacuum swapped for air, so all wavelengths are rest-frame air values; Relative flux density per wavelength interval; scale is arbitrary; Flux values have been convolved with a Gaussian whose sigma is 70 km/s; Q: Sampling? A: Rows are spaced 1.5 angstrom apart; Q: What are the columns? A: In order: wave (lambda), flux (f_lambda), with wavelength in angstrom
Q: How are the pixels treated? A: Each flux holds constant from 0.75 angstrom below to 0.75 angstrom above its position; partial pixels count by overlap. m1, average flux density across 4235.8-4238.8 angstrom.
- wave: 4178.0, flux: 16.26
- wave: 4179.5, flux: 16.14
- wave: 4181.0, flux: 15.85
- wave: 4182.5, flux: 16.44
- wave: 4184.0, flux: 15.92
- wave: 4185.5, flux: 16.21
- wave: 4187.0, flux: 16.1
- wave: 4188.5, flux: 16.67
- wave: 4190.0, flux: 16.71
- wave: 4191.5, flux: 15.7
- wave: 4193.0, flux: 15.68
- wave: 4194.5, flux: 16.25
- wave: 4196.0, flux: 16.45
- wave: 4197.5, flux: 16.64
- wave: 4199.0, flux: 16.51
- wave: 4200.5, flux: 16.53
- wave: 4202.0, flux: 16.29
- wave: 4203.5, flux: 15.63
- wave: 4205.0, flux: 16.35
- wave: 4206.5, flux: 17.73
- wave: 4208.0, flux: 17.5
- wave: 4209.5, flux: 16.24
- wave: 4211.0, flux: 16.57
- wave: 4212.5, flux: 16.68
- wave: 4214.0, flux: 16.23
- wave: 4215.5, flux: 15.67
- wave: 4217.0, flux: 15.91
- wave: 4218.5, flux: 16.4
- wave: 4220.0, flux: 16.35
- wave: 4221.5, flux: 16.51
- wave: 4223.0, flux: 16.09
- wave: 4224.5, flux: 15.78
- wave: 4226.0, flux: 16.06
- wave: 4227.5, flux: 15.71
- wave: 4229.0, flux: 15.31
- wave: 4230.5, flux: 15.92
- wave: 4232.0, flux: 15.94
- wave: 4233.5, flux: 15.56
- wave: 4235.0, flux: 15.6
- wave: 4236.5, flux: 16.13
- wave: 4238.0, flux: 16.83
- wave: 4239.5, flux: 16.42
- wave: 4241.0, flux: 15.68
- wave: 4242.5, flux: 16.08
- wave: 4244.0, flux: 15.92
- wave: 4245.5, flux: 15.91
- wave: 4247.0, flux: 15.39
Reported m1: 16.5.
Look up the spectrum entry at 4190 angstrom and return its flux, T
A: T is 16.71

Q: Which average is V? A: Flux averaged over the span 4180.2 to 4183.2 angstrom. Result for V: 16.1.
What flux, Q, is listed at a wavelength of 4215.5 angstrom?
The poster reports 15.67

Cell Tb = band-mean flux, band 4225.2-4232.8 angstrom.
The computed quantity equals 15.8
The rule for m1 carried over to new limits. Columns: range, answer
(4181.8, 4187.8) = 16.2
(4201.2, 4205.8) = 16.1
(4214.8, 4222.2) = 16.2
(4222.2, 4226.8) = 16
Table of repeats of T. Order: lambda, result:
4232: 15.94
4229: 15.31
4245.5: 15.91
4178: 16.26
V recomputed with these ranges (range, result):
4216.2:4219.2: 16.1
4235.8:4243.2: 16.2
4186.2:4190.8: 16.5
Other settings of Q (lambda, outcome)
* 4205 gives 16.35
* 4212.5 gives 16.68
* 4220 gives 16.35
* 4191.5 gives 15.7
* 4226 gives 16.06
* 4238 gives 16.83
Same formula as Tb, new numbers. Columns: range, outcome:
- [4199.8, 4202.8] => 16.4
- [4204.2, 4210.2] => 16.9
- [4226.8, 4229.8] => 15.5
